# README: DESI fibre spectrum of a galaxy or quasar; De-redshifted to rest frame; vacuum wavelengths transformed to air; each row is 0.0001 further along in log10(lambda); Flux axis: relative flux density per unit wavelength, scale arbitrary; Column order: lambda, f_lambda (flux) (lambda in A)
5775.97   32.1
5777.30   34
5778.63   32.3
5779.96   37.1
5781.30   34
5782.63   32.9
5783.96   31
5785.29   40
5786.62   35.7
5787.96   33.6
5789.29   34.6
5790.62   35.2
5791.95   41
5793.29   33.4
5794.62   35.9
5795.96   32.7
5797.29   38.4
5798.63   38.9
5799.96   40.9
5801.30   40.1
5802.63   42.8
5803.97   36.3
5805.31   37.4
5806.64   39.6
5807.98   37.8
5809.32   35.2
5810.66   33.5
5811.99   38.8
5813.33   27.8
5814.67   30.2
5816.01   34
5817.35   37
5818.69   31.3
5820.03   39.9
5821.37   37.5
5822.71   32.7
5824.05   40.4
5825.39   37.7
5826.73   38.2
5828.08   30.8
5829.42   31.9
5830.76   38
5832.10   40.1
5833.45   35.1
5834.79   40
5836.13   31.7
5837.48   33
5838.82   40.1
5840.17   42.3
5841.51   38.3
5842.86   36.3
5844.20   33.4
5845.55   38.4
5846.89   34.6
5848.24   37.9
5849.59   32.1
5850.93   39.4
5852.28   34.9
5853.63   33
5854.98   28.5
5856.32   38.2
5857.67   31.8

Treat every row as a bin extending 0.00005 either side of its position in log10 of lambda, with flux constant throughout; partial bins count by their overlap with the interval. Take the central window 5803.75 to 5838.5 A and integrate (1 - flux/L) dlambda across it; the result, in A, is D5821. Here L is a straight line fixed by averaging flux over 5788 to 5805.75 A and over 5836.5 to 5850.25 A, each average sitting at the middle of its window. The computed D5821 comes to 1.20 A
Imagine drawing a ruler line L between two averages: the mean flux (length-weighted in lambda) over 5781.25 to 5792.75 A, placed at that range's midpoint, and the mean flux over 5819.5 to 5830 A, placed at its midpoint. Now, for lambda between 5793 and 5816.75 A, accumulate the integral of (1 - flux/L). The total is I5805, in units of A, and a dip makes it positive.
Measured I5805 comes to -0.4 A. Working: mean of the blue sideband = 35.4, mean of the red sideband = 36.1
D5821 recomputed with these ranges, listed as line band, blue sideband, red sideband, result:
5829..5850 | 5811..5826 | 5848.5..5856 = -1.3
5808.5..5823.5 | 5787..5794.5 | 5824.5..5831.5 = 0.5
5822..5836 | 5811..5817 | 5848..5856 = -1.2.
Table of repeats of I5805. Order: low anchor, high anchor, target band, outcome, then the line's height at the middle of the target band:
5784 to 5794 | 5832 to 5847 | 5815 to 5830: 0.4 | 36.6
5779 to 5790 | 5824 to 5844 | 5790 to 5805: -1.1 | 35.3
